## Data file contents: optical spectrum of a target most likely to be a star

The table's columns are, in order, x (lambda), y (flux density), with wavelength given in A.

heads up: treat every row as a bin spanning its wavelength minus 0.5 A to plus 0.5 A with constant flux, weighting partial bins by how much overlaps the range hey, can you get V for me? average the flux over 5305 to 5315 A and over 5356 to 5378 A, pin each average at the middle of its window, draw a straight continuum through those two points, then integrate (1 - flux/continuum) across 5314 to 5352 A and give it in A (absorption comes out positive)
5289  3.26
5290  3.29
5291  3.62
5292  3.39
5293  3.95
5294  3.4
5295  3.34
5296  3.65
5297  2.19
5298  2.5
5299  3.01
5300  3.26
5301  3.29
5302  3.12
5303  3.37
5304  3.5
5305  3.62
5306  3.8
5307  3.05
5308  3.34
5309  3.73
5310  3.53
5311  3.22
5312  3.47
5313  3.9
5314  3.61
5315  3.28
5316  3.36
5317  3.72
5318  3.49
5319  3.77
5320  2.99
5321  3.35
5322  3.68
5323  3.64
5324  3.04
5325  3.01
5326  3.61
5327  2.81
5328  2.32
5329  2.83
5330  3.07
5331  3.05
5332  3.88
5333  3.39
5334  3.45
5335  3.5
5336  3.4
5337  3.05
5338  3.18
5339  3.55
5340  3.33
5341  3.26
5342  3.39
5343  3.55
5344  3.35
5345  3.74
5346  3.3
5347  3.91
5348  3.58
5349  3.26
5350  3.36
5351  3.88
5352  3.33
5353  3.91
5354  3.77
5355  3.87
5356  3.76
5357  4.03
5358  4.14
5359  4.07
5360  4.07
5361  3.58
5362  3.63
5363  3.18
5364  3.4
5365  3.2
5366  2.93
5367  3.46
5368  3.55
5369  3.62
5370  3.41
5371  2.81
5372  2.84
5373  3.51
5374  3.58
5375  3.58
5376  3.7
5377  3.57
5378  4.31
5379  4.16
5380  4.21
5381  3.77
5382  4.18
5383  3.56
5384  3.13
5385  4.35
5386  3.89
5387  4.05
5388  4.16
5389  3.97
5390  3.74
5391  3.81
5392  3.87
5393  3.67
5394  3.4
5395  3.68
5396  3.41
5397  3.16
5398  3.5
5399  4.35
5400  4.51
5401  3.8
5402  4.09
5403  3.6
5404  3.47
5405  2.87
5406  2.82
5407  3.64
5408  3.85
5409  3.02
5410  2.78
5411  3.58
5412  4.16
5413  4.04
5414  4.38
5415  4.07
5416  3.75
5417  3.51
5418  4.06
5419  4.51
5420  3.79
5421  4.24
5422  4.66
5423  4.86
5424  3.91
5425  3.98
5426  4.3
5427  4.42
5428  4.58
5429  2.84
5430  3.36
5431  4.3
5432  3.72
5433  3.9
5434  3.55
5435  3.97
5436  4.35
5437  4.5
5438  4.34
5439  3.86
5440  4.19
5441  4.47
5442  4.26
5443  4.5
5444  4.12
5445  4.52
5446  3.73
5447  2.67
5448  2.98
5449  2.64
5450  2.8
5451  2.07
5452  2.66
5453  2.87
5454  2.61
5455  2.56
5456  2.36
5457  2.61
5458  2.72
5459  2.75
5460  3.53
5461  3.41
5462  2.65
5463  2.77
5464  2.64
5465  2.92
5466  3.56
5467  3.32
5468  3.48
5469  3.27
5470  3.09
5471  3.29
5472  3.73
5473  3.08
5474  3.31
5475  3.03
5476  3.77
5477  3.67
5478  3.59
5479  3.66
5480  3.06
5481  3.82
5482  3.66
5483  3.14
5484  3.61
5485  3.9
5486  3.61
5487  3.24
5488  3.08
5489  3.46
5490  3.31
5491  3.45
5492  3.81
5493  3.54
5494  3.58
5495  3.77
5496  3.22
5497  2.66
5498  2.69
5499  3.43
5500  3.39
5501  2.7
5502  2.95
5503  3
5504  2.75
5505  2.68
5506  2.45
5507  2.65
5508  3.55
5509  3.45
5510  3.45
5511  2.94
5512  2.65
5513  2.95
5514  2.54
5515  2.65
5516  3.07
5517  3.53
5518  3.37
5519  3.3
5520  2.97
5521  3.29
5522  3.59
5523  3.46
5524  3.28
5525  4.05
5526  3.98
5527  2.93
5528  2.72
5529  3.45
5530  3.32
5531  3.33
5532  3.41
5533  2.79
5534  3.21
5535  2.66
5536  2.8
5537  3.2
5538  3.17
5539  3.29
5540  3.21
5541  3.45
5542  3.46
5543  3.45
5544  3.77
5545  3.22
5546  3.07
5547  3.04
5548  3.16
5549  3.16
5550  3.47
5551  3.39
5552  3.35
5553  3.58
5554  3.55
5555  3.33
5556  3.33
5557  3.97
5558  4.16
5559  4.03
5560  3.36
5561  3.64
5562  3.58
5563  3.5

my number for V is 1.7 A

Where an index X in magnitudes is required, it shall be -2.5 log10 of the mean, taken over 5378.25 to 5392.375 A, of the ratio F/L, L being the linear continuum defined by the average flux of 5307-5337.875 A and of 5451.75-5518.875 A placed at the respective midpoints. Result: -0.20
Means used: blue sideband 3.34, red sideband 3.16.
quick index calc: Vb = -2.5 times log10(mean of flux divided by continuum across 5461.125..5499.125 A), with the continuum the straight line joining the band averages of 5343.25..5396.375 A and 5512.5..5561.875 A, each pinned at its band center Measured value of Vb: 0.031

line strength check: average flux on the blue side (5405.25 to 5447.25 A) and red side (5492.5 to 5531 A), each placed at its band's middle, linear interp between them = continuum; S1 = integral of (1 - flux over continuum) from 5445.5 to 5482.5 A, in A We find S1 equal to 5.2 A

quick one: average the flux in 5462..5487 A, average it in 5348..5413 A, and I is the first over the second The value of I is 0.92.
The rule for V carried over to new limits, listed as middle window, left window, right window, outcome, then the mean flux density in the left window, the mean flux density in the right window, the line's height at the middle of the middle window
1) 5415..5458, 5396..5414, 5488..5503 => -2.5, 3.62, 3.27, 3.5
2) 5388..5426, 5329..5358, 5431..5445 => 1.3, 3.5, 4.15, 3.94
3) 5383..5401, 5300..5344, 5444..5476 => -3.3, 3.36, 3.05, 3.2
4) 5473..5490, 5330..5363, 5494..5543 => -1.2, 3.56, 3.15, 3.24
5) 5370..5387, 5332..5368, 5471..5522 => -1.1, 3.54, 3.25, 3.48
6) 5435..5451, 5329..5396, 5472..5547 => -1.9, 3.6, 3.25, 3.41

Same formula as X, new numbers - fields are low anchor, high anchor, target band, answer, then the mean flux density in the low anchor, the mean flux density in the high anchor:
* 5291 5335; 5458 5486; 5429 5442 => -0.20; 3.33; 3.32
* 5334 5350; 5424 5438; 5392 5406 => 0.05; 3.42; 3.99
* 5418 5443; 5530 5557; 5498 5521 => 0.17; 4.13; 3.28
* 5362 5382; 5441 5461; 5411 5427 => -0.25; 3.53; 3.15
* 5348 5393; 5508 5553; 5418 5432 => -0.17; 3.68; 3.23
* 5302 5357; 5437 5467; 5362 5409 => -0.09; 3.43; 3.26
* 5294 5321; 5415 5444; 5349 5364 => -0.02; 3.35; 4.1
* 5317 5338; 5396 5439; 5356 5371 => -0.02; 3.28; 3.88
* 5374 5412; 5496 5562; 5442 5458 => 0.15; 3.71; 3.23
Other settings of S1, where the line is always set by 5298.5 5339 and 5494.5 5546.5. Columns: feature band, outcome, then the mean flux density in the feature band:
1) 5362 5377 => -0.3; 3.36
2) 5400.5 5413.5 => -1.0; 3.52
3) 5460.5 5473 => 0.1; 3.17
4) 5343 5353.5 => -0.8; 3.56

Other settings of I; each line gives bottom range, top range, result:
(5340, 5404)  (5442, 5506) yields 0.88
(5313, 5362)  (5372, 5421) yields 1.08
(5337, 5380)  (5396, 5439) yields 1.09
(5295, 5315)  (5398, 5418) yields 1.11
